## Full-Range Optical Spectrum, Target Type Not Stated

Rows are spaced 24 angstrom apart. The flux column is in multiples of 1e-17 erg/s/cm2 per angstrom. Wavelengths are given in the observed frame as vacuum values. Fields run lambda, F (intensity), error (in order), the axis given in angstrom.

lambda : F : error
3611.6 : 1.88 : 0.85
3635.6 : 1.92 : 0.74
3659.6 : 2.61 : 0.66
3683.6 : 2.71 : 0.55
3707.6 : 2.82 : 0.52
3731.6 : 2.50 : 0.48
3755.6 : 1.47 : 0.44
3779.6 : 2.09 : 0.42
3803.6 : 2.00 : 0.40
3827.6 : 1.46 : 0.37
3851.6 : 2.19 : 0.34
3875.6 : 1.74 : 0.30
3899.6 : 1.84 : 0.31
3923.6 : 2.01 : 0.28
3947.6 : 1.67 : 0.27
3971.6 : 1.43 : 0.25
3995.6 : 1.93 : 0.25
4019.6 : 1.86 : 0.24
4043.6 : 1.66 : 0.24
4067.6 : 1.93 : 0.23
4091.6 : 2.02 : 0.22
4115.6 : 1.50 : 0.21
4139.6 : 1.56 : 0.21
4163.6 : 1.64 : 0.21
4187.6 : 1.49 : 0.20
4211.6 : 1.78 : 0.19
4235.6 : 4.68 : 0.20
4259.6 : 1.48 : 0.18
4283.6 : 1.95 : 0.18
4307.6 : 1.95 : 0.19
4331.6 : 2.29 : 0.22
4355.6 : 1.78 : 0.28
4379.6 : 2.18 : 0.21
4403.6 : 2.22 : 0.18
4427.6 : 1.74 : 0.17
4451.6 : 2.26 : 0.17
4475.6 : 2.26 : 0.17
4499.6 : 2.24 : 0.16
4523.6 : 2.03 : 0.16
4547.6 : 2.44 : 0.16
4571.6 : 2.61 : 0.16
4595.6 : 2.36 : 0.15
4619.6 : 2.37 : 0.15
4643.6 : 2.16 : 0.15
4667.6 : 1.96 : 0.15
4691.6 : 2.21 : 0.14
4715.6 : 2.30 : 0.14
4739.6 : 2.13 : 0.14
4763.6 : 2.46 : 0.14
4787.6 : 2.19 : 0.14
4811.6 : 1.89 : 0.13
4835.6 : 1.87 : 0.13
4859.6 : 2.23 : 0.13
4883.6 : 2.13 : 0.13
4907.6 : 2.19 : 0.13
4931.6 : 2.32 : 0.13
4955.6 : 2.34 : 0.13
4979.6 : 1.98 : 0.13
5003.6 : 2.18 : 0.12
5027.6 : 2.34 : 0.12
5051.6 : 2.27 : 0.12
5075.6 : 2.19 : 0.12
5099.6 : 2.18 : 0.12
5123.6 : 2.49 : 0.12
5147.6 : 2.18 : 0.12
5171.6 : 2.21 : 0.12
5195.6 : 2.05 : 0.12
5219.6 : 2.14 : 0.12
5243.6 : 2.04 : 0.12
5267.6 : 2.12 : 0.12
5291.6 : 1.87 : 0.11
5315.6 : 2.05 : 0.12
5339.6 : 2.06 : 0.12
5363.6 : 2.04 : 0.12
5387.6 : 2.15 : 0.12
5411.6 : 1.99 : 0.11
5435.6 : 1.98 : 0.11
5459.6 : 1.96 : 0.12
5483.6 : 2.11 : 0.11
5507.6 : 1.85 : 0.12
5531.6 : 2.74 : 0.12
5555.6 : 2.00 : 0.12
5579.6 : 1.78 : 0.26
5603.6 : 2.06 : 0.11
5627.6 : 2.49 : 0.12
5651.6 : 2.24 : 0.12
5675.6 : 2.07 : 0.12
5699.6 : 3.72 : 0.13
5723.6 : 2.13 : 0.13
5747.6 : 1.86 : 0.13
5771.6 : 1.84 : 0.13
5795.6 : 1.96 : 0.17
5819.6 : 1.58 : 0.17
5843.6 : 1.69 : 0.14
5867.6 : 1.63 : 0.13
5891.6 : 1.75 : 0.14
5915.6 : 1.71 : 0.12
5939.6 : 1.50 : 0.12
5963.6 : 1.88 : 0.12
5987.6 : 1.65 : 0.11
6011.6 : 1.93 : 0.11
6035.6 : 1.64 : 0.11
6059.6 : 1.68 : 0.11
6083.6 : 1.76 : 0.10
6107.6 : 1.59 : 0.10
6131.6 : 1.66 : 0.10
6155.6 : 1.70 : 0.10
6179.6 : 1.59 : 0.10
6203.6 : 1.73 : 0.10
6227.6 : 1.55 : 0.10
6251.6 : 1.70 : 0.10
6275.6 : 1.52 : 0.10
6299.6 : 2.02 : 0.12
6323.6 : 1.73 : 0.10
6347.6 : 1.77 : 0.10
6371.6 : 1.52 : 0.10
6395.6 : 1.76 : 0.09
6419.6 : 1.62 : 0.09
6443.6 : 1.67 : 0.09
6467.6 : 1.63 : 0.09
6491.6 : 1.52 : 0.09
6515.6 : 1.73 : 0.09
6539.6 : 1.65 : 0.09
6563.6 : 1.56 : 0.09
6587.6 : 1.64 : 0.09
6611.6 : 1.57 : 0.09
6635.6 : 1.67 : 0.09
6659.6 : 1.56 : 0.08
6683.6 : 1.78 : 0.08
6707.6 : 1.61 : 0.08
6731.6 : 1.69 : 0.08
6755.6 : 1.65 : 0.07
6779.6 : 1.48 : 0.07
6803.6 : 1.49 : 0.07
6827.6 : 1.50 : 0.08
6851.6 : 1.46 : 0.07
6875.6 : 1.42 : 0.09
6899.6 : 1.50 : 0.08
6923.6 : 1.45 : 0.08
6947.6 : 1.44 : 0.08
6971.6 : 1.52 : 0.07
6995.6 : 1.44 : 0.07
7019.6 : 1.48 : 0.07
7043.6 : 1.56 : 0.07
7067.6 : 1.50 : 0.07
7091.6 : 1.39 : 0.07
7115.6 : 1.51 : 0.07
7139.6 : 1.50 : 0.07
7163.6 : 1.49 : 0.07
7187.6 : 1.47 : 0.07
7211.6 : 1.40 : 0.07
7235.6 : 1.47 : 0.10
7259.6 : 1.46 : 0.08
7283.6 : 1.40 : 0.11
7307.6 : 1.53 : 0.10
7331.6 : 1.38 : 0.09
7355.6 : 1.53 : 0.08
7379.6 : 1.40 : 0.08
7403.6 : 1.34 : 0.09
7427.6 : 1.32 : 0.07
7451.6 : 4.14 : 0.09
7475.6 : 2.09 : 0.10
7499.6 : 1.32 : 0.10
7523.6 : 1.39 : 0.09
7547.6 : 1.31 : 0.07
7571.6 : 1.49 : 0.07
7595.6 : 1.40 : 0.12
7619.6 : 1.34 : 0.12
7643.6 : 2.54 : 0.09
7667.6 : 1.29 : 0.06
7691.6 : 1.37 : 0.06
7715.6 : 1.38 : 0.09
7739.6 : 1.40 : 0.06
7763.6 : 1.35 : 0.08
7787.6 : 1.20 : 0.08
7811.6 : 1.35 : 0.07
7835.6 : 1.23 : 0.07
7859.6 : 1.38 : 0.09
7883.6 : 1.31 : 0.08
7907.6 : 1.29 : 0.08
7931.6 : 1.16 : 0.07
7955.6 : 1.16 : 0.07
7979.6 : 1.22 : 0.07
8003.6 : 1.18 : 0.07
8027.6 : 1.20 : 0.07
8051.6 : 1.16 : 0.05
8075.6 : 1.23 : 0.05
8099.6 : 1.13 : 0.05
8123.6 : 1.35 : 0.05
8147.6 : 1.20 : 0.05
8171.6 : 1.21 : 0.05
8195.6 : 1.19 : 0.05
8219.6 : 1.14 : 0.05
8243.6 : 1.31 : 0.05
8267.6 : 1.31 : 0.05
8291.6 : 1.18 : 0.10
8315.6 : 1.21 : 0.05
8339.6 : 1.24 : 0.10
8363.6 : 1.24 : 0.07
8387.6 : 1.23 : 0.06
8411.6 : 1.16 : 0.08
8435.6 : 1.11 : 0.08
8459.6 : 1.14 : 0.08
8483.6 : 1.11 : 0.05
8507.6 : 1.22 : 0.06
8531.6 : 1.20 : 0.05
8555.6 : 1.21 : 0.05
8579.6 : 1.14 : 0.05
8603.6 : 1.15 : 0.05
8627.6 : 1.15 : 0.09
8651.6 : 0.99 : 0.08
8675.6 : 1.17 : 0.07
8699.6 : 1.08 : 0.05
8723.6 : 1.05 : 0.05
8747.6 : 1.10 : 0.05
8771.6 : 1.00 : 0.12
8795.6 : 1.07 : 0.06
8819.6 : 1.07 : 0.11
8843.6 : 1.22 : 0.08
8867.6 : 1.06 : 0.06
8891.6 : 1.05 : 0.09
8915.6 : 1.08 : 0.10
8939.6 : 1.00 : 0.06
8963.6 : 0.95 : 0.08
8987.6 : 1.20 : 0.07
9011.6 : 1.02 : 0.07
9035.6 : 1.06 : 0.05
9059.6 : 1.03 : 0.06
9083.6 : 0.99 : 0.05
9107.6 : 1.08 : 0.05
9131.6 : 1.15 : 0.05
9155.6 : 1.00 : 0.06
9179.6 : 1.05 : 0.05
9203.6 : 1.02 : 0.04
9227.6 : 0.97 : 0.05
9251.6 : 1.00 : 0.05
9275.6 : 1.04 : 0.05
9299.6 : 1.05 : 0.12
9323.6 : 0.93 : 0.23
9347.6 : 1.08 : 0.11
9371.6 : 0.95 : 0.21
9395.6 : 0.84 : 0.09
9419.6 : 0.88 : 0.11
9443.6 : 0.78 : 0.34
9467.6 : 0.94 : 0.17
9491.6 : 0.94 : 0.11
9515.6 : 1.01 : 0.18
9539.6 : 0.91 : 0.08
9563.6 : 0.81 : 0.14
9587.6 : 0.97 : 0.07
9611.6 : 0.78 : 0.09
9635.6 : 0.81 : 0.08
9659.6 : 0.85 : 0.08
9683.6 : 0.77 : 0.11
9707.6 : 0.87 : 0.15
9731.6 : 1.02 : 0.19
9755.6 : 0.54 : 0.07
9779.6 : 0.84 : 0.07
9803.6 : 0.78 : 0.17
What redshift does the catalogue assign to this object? 0.137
